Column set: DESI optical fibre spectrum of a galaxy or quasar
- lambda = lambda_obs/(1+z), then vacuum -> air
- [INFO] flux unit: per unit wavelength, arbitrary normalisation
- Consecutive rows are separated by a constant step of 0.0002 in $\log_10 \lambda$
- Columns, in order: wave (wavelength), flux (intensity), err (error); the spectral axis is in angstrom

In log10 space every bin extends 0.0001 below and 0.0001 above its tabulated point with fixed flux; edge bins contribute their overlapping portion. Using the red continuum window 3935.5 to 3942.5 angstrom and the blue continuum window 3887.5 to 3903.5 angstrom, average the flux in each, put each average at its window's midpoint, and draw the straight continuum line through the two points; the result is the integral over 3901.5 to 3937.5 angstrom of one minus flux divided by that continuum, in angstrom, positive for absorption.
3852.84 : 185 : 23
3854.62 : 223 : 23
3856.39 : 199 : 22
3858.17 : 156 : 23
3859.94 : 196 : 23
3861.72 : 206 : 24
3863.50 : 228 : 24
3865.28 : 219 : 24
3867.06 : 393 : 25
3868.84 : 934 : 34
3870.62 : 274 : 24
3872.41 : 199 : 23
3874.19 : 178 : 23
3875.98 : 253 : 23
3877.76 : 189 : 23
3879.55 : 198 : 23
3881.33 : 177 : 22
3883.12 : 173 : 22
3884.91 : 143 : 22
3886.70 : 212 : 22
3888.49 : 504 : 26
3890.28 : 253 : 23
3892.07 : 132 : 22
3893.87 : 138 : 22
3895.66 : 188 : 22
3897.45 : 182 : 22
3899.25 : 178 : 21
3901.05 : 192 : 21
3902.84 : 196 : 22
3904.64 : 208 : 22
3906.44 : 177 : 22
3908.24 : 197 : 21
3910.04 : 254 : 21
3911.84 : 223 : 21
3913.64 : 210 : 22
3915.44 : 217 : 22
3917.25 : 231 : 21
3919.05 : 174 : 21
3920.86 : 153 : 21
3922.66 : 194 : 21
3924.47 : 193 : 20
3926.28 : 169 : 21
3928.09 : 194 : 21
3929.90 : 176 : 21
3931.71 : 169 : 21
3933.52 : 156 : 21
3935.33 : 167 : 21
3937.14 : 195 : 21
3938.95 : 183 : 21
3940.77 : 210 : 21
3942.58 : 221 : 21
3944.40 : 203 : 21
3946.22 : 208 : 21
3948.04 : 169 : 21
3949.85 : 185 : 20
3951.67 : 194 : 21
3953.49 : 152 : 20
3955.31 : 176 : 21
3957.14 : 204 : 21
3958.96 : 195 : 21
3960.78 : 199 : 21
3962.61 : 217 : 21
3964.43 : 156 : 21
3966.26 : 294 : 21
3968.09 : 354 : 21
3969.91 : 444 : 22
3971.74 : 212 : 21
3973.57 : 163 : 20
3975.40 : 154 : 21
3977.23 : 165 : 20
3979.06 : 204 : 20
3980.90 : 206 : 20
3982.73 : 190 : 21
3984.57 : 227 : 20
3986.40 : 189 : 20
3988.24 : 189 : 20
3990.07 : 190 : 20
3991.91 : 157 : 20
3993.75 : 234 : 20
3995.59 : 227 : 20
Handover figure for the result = 2.4 angstrom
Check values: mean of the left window 218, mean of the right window 196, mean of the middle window 193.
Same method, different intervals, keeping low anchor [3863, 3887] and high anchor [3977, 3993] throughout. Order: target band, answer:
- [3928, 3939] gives 2.6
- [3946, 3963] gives 2.0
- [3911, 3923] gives 2.0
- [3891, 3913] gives 5.4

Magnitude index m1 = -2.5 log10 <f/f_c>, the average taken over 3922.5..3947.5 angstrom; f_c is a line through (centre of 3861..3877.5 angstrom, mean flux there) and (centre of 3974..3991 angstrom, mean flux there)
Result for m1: 0.28 mag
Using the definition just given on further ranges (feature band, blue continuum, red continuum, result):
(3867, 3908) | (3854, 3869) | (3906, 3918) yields 0.03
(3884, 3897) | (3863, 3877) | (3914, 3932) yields 0.25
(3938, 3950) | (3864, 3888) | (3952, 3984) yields 0.17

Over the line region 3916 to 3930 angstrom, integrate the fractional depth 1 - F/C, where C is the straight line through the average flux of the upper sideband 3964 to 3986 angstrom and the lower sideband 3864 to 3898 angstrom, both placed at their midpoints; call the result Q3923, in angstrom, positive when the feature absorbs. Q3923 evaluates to 3.4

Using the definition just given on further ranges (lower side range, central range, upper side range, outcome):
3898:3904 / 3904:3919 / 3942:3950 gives -1.69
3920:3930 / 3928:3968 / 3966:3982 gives 2.64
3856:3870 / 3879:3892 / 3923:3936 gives 1.83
